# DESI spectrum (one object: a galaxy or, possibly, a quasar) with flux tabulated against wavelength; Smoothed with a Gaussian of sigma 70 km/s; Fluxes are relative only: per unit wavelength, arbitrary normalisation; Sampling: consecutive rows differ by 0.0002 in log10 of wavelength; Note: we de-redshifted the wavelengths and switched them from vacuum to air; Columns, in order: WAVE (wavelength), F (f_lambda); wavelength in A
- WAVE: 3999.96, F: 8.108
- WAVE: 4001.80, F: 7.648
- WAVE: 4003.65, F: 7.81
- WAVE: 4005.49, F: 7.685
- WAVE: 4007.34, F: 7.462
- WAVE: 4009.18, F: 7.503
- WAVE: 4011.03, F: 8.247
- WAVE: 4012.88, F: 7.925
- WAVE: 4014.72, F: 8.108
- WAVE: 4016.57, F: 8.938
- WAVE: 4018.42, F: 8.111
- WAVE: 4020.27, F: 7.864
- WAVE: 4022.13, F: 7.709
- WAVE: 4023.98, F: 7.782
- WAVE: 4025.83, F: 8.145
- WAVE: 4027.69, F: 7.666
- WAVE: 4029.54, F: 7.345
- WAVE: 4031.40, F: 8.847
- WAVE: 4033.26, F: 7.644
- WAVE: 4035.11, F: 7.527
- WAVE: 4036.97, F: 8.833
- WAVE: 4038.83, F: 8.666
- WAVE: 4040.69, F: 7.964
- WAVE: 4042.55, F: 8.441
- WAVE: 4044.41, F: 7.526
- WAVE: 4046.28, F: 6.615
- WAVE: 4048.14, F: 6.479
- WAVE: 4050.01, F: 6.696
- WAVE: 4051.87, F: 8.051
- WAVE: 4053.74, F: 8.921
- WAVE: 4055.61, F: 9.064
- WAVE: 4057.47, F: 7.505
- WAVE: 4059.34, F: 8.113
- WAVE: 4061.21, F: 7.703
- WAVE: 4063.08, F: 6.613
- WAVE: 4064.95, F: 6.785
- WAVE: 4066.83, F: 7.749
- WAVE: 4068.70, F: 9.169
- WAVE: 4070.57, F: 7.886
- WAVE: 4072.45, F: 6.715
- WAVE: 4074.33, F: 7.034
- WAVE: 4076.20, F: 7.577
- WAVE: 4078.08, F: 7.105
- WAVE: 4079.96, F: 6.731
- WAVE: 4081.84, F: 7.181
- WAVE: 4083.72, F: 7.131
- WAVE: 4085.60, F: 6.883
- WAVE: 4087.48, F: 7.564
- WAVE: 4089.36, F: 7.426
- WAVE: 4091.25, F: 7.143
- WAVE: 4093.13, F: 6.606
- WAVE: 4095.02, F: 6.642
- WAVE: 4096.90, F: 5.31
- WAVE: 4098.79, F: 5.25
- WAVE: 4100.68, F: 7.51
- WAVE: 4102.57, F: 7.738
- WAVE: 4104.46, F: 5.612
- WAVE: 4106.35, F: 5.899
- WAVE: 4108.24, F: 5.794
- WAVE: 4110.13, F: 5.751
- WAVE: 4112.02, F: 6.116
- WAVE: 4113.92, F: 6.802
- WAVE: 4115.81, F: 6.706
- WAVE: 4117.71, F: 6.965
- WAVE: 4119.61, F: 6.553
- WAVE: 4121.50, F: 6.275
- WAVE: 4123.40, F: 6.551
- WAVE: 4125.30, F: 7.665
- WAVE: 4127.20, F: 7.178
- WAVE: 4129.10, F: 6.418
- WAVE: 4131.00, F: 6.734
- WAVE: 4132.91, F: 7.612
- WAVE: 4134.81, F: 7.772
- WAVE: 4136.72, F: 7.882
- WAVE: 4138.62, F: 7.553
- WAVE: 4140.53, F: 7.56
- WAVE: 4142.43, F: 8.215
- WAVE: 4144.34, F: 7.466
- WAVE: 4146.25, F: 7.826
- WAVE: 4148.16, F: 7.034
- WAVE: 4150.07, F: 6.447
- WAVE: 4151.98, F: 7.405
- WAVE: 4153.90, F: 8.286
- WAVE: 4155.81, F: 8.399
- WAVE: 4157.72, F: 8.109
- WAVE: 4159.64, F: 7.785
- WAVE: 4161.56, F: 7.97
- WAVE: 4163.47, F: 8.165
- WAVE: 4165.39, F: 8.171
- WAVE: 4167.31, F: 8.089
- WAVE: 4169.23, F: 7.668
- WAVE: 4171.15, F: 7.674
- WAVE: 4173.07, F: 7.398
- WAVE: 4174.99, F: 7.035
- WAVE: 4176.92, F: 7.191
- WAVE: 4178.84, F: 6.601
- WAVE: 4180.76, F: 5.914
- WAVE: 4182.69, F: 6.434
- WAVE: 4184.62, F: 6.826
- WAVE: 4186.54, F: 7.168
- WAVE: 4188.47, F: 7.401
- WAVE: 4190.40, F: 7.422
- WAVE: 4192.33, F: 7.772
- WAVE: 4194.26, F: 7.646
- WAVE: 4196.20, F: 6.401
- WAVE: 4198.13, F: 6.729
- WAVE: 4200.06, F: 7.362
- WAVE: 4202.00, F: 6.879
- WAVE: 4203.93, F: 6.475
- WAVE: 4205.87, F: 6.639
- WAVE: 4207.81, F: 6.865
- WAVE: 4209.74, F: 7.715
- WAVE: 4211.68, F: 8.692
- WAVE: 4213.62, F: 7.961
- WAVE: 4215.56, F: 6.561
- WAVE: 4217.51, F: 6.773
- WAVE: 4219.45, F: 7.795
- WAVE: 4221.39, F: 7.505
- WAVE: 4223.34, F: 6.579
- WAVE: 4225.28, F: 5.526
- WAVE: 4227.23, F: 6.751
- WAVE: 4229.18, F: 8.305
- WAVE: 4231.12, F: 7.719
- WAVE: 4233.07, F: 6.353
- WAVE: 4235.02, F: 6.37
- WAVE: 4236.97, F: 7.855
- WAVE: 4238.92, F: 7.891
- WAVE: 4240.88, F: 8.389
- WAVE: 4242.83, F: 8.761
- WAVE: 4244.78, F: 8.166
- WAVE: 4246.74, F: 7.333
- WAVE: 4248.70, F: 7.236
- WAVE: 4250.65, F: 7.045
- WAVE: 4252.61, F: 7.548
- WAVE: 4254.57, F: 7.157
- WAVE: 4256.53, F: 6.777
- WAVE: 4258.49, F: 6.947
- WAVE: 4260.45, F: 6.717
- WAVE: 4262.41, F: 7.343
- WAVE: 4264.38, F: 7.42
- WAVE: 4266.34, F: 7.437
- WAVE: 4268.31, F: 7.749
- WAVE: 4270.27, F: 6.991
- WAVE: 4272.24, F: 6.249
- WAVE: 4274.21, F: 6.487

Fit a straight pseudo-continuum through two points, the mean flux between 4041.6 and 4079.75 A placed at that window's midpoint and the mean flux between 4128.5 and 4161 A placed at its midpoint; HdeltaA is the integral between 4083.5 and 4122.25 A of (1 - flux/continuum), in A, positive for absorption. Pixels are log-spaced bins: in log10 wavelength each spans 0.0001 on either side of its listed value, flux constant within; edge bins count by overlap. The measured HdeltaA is 5.3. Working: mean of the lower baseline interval 7.57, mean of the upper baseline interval 7.58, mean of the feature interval 6.55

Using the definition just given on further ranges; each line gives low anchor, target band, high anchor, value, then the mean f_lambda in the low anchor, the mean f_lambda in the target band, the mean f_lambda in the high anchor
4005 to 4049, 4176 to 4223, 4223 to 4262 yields 1.9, 7.88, 7.11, 7.29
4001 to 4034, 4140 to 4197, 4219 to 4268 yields 0.5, 7.91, 7.45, 7.32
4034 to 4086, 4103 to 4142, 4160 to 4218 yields 3.3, 7.6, 6.81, 7.26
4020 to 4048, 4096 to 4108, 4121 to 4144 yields 2.1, 7.86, 6.2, 7.31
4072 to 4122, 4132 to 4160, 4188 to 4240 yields -3.3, 6.67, 7.69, 7.18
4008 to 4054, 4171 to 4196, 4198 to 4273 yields 1.1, 7.88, 7.07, 7.25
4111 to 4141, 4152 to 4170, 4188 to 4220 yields -2.4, 7.01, 8.04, 7.23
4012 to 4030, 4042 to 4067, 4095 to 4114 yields -1.1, 7.98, 7.57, 6.17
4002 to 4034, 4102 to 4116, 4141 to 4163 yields 2.8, 7.92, 6.24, 7.73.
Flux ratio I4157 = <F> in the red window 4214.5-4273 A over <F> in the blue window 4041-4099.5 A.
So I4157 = 1.0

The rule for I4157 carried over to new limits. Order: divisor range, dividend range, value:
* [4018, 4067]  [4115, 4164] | 0.95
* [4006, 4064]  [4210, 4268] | 0.93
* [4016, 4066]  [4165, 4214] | 0.92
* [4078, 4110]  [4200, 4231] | 1.08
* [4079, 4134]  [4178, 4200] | 1.04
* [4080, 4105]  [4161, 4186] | 1.08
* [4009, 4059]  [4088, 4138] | 0.84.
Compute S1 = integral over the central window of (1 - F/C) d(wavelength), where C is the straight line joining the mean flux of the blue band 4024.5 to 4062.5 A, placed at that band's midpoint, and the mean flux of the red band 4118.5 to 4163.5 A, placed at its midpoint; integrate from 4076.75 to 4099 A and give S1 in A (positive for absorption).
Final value 2.5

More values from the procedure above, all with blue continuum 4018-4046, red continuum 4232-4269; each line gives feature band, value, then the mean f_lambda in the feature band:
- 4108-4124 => 2.8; 6.41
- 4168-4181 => 0.8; 7.16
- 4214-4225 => 0.7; 7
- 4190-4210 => 1.3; 7.05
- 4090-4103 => 2.0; 6.57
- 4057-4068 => 0.6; 7.44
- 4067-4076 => 0.2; 7.7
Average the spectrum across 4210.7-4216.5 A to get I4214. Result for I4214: 7.74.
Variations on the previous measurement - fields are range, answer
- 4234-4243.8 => 7.84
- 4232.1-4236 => 6.36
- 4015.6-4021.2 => 8.3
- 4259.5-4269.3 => 7.34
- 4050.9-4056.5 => 8.66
